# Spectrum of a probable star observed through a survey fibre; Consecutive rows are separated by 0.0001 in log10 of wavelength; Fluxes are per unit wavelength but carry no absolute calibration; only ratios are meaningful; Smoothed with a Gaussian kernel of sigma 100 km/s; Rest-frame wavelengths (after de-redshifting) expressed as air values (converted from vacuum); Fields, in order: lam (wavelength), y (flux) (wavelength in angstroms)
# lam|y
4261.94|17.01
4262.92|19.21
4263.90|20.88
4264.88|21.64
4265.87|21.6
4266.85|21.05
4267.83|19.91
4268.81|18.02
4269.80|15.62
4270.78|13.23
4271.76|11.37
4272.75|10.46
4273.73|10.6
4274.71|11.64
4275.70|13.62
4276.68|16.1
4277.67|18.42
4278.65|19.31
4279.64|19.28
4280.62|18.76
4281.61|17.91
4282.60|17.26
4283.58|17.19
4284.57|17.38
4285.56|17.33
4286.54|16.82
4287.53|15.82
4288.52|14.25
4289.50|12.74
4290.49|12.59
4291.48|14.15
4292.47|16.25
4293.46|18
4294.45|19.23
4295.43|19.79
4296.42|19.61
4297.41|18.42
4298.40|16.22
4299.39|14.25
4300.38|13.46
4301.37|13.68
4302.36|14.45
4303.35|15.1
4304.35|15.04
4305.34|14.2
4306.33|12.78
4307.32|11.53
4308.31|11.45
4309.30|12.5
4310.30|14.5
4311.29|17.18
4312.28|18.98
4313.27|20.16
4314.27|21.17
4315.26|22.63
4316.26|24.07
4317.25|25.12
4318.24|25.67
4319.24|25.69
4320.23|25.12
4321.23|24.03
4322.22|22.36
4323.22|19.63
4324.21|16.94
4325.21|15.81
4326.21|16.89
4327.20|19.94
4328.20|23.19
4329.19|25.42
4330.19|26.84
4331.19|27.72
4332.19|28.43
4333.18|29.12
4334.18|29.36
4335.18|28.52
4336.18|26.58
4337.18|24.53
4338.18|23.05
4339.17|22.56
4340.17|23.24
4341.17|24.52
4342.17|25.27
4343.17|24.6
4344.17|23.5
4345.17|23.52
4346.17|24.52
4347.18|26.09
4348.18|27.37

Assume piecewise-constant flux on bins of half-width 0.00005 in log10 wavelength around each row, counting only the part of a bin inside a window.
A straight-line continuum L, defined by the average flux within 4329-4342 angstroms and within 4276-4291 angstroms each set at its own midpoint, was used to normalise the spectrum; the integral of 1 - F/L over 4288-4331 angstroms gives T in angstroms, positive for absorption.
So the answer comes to 6.6 angstroms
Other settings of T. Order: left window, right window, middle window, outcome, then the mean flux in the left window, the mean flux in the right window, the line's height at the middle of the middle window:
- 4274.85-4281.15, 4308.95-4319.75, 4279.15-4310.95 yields 5.3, 17.2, 20.8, 18.9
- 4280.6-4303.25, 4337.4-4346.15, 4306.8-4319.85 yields 0.2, 16.3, 23.9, 19.5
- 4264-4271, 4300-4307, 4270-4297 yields 1.2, 19.1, 14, 16.8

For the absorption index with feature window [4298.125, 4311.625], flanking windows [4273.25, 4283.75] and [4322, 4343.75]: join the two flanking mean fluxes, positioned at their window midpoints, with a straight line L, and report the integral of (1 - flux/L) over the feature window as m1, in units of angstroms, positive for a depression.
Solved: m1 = 4.1 angstroms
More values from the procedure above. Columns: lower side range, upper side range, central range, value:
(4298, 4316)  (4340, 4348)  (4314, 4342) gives -4.52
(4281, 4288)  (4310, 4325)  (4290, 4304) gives 2.00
